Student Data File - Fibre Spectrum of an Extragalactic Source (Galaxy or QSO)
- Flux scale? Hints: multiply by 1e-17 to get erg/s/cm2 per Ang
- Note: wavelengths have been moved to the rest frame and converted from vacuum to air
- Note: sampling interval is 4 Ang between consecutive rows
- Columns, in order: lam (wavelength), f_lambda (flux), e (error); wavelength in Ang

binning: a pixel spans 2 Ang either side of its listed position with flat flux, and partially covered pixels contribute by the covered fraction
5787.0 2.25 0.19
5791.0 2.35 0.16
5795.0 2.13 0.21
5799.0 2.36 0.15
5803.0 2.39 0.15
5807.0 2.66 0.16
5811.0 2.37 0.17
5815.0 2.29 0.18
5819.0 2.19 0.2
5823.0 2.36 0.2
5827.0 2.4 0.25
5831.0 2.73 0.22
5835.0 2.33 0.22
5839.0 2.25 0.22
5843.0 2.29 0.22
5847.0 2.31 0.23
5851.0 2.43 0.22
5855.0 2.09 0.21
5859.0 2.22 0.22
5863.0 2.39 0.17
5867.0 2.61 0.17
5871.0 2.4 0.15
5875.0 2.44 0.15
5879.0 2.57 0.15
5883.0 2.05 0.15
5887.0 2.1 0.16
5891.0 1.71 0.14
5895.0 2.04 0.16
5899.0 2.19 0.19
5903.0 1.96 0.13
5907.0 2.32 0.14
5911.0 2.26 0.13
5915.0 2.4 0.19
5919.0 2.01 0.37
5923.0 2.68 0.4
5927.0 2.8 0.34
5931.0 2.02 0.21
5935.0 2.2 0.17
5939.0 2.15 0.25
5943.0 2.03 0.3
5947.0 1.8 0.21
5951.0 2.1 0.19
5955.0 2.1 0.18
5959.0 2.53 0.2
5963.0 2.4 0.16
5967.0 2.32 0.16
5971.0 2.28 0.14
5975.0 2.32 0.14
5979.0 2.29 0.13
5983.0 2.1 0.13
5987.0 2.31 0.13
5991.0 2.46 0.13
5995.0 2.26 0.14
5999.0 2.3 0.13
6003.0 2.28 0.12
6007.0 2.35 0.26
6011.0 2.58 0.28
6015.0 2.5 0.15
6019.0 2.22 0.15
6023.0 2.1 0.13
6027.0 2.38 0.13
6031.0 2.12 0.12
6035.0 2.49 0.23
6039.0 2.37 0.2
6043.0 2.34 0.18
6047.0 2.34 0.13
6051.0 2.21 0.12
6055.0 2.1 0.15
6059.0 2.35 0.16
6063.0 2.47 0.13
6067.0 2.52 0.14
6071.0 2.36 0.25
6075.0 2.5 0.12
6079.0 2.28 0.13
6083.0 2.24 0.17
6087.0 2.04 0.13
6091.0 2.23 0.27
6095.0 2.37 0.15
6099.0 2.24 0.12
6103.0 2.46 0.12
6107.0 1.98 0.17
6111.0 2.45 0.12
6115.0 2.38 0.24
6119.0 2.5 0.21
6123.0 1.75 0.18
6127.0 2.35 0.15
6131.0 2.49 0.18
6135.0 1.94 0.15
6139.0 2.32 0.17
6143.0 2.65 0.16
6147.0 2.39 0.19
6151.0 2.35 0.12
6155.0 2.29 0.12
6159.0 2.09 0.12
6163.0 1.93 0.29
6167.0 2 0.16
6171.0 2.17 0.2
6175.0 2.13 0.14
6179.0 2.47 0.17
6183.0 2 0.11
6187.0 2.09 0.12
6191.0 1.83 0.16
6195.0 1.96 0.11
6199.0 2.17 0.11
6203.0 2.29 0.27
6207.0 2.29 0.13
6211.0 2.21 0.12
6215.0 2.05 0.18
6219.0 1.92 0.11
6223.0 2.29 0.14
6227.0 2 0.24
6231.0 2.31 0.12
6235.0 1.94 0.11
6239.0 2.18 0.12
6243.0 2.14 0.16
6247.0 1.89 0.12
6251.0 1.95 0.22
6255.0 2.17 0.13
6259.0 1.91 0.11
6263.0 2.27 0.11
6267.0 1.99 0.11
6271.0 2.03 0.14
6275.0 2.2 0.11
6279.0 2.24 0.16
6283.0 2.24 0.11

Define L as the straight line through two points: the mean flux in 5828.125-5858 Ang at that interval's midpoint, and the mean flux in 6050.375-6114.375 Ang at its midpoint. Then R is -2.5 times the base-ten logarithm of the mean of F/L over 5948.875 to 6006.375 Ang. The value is 0.015 mag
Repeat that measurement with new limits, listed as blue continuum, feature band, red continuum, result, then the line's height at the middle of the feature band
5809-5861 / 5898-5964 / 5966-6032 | 0.04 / 2.32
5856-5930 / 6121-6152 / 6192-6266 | -0.06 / 2.15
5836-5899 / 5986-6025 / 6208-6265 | -0.07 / 2.2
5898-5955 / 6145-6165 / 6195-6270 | -0.04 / 2.13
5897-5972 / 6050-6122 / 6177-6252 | -0.07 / 2.17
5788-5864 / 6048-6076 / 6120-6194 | -0.06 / 2.23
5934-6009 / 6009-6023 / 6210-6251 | -0.08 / 2.21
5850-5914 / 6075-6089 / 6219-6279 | -0.04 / 2.16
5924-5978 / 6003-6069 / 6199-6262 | -0.06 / 2.2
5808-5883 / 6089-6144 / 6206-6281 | -0.05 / 2.19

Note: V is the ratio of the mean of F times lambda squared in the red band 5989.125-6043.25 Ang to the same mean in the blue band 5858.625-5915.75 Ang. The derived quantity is 1.09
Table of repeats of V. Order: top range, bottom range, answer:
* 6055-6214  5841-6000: 1.07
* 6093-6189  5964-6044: 1.01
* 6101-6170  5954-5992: 1.03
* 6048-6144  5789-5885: 1.06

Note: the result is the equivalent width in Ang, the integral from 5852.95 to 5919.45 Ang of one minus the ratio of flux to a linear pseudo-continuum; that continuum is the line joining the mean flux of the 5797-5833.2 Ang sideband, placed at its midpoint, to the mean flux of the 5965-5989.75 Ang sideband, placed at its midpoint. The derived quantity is 3.6 Ang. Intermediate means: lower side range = 2.42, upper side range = 2.28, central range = 2.23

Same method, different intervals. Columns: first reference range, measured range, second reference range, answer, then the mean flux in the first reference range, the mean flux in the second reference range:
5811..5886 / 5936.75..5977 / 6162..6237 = 1.28 Ang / 2.35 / 2.11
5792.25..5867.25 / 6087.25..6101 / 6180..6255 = -0.48 Ang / 2.35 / 2.09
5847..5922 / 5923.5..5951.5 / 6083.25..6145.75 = 0.76 Ang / 2.24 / 2.28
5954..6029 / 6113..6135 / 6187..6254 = -0.74 Ang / 2.32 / 2.09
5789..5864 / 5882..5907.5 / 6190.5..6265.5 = 2.93 Ang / 2.34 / 2.1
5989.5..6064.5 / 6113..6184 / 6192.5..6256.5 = -1.46 Ang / 2.33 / 2.11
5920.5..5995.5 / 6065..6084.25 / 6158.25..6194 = -1.95 Ang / 2.27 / 2.08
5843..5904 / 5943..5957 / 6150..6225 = 1.32 Ang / 2.24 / 2.13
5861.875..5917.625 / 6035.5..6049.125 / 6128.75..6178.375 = -0.77 Ang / 2.24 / 2.24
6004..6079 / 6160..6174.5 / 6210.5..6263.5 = 0.85 Ang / 2.35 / 2.08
